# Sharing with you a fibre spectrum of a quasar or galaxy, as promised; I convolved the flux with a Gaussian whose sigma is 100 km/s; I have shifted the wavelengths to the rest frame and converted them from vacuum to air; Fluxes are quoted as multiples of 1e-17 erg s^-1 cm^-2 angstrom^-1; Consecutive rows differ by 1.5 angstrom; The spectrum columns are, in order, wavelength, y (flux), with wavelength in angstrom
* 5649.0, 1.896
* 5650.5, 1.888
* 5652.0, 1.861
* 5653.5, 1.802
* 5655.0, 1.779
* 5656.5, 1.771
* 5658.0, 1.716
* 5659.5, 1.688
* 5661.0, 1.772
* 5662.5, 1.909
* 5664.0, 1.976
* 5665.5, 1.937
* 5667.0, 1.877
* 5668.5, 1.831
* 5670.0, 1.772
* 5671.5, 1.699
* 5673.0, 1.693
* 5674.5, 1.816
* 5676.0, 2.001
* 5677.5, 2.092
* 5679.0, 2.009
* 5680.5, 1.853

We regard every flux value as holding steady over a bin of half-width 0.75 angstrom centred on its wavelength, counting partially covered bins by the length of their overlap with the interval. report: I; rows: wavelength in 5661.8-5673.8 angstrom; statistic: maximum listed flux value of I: 1.976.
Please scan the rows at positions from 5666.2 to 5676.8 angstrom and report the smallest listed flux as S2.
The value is 1.693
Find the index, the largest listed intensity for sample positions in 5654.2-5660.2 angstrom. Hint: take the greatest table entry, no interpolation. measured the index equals 1.779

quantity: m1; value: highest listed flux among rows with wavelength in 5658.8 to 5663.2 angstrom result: 1.909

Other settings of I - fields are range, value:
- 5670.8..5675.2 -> 1.816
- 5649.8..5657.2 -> 1.888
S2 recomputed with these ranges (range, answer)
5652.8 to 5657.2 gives 1.771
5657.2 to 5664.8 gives 1.688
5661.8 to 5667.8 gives 1.877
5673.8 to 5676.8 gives 1.816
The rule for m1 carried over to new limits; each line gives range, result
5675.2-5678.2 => 2.092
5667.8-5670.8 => 1.831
